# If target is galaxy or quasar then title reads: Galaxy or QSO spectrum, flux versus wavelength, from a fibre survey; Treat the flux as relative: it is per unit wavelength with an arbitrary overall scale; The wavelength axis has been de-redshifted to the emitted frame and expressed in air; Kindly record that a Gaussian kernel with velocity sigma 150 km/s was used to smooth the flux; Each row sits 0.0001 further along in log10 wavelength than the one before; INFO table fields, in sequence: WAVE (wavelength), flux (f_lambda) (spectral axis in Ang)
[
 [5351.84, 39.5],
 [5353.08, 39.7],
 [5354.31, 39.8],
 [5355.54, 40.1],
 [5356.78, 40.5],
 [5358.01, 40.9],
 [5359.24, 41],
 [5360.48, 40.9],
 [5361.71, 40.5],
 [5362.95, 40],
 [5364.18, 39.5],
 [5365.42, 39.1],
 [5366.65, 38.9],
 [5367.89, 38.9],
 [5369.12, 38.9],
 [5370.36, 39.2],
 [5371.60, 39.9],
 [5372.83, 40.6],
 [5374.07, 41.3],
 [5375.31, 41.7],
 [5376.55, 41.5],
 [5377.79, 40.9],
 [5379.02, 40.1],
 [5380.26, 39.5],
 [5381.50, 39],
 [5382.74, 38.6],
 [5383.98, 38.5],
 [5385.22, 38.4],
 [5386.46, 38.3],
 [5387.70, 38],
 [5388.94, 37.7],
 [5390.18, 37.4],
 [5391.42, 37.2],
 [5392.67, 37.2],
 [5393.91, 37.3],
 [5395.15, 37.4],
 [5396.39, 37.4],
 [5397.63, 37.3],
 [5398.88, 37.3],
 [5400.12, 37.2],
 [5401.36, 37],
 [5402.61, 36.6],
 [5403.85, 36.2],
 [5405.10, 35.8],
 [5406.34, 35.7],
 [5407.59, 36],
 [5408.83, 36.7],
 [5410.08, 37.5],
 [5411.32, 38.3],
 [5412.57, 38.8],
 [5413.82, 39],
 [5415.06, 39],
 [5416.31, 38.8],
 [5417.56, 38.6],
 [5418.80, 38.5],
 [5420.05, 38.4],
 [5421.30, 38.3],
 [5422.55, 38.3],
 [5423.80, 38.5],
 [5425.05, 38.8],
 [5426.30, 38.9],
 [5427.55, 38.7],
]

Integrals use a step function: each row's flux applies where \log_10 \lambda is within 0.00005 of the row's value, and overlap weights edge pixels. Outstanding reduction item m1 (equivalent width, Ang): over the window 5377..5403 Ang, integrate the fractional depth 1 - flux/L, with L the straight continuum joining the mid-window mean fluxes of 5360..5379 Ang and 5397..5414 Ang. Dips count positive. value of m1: 0.2 Ang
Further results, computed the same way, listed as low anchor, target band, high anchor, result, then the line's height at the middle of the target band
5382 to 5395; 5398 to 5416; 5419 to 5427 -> 0.44 Ang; 38.2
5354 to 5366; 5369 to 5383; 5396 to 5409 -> -0.47 Ang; 38.9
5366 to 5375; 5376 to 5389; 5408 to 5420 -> 0.06 Ang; 39.4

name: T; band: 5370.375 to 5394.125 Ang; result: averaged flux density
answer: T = 39.1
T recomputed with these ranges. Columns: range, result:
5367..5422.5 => 38.3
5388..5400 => 37.4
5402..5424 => 37.7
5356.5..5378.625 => 40.2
